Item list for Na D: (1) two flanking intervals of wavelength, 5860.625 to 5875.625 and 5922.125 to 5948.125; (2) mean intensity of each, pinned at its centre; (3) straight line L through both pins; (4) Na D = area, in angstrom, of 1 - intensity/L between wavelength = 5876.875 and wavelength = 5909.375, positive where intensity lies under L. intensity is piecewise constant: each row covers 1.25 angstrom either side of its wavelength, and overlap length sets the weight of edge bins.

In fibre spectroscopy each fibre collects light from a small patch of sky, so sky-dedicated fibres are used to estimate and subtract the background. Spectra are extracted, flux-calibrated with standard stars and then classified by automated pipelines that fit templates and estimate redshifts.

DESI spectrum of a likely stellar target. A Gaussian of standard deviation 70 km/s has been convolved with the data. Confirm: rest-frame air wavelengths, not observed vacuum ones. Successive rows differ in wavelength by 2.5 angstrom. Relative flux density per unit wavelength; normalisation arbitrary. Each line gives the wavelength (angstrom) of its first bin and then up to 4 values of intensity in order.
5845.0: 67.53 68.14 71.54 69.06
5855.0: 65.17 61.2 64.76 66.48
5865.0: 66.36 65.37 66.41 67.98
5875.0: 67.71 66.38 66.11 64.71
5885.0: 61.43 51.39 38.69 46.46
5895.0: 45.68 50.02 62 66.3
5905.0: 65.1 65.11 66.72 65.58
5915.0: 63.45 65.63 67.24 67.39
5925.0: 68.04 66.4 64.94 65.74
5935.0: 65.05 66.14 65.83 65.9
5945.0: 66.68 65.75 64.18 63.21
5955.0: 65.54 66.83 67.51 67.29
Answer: 4.3 angstrom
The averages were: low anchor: 66.6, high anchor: 66.1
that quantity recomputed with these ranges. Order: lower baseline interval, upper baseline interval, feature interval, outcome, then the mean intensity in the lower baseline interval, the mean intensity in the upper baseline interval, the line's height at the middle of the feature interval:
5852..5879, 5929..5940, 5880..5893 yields 2.30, 66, 65.5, 65.9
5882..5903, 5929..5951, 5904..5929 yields -2.78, 53.3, 65.6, 59.5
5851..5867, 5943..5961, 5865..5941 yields 3.56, 65.6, 65.7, 65.6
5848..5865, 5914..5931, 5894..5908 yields 1.55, 66.4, 66.2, 66.3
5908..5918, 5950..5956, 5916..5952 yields -0.68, 65.3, 64.3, 64.8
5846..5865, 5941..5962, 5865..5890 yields 1.29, 66.6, 65.8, 66.4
